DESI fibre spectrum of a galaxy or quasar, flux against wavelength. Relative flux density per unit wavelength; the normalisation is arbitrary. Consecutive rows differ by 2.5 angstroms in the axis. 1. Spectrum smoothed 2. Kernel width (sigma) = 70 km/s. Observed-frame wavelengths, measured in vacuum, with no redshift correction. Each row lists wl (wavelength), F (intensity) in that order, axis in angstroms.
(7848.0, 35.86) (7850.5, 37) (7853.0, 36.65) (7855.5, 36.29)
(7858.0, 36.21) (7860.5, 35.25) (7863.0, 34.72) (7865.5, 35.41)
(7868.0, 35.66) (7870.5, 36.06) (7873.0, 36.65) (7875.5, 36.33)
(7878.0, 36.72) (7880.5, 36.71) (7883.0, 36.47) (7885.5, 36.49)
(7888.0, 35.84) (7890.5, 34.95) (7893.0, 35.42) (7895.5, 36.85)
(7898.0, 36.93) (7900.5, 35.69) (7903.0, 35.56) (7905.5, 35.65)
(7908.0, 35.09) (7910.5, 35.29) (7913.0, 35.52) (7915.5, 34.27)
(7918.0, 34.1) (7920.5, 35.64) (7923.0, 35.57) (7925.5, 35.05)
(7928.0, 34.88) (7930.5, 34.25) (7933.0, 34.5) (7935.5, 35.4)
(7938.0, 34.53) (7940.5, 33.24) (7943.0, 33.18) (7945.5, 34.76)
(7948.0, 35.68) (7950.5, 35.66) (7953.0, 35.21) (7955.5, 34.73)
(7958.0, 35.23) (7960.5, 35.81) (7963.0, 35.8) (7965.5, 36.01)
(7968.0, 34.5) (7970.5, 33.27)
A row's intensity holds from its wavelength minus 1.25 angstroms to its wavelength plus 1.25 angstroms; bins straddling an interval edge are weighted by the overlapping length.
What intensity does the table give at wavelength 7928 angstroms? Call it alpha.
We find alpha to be 34.88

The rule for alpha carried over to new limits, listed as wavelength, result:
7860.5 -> 35.25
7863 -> 34.72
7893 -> 35.42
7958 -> 35.23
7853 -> 36.65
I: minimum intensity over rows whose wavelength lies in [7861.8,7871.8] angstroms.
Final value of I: 34.72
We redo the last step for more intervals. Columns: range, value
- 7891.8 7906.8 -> 35.42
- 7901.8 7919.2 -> 34.1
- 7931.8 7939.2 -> 34.5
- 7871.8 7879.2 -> 36.33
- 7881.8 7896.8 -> 34.95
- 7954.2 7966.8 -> 34.73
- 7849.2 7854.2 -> 36.65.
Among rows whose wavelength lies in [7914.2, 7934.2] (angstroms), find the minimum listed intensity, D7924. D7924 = 34.1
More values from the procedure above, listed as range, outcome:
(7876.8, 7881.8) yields 36.71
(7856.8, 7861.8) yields 35.25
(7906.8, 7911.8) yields 35.09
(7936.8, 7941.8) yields 33.24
